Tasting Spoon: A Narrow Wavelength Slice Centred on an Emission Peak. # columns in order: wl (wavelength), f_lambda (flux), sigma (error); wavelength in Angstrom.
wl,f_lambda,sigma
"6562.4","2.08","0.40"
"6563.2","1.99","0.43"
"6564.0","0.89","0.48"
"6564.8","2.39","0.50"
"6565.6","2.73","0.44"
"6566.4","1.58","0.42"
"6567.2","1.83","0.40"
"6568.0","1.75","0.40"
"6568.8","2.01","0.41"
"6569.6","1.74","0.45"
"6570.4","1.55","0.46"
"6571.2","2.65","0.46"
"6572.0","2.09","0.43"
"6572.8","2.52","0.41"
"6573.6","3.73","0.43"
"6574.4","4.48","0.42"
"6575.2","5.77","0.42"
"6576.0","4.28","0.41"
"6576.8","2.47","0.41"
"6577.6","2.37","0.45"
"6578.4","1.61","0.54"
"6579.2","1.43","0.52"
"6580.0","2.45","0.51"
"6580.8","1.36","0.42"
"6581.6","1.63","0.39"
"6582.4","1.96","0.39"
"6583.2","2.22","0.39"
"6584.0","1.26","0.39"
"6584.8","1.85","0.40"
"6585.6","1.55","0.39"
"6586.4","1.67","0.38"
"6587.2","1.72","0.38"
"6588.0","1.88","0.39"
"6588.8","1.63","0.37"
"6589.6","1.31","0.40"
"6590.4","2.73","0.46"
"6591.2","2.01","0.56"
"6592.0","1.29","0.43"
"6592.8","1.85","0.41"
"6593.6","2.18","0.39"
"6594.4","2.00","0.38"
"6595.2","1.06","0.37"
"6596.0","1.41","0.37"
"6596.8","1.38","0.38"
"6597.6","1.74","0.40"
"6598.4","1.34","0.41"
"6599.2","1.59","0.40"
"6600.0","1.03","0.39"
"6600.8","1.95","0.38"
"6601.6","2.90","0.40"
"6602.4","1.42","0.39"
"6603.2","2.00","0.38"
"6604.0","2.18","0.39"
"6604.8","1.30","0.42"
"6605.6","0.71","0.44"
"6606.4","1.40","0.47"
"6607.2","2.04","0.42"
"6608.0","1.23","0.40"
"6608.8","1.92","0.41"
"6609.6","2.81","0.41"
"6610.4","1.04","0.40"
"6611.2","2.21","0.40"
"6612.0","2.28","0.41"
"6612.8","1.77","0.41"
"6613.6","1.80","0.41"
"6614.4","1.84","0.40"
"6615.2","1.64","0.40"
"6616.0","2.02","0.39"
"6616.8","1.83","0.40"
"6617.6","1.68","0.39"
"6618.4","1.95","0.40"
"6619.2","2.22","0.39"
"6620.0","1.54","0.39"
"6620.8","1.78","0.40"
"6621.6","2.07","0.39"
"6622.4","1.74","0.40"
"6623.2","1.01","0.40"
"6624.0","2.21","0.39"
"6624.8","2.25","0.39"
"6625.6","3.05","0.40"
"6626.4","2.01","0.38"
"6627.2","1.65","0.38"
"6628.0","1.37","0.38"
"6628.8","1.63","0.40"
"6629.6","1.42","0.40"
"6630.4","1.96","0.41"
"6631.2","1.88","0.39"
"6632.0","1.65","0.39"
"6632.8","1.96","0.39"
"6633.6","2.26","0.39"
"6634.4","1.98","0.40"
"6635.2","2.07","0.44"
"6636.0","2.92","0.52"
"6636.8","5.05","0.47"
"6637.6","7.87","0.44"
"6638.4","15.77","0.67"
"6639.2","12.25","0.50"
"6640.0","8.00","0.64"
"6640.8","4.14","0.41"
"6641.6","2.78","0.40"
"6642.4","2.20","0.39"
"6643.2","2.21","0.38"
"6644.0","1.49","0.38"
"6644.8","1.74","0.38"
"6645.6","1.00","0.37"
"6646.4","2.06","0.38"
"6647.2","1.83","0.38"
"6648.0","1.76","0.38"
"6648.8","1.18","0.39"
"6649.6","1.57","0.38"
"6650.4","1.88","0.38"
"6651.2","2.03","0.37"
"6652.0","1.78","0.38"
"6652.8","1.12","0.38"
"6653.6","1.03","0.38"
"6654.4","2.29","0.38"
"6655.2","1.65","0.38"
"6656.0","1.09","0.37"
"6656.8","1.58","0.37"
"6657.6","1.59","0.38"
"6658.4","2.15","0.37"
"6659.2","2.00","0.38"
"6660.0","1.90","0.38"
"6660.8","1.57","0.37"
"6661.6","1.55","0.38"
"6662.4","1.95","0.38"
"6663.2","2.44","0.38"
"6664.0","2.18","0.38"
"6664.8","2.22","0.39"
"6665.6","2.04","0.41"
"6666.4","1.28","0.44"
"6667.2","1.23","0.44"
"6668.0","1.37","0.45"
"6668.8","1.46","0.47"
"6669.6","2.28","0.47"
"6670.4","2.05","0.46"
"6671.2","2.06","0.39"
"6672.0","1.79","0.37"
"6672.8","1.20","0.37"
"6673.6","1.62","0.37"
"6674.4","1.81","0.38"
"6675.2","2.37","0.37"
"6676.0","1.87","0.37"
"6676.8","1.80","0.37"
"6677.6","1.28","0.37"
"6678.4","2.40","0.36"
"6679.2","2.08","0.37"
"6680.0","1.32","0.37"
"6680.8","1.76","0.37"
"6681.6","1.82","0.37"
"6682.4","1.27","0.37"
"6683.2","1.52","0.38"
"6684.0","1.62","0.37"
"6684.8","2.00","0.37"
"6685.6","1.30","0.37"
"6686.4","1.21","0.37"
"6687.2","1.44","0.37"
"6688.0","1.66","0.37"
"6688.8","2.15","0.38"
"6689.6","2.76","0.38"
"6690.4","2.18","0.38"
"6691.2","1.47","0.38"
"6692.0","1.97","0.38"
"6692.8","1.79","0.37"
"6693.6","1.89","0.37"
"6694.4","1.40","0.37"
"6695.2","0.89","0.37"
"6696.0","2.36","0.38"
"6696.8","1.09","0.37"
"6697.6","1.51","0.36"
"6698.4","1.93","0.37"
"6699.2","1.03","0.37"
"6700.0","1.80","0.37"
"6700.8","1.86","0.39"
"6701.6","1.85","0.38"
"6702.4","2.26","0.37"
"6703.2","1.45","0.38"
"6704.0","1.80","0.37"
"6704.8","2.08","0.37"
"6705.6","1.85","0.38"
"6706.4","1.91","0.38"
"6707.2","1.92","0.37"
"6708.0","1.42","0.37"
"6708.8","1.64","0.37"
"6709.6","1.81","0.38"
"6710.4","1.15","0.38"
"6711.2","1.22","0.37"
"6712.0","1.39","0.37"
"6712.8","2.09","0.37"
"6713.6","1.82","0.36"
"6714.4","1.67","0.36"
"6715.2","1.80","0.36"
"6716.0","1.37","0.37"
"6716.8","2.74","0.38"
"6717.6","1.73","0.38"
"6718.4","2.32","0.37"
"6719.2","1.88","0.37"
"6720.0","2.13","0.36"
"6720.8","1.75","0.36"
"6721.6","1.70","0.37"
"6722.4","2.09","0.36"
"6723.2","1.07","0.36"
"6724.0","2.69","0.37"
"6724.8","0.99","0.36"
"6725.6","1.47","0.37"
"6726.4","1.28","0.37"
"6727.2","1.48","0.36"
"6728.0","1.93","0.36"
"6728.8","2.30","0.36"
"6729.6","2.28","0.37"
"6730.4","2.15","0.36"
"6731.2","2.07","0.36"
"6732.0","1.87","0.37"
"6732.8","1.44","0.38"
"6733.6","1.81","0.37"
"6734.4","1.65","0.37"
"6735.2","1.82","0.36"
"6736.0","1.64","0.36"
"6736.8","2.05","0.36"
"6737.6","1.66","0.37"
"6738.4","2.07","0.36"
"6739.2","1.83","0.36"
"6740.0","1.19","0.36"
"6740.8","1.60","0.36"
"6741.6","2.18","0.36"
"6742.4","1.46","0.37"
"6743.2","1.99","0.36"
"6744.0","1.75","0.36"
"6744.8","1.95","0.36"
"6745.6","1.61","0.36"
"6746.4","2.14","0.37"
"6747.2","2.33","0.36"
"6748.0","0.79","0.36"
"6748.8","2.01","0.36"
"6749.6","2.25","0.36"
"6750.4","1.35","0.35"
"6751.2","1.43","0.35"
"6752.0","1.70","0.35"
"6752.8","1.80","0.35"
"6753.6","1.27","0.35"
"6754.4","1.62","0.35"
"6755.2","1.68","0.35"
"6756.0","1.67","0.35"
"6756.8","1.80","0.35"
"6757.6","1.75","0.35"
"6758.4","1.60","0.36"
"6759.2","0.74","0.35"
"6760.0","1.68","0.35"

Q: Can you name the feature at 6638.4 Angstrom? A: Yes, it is [O III]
